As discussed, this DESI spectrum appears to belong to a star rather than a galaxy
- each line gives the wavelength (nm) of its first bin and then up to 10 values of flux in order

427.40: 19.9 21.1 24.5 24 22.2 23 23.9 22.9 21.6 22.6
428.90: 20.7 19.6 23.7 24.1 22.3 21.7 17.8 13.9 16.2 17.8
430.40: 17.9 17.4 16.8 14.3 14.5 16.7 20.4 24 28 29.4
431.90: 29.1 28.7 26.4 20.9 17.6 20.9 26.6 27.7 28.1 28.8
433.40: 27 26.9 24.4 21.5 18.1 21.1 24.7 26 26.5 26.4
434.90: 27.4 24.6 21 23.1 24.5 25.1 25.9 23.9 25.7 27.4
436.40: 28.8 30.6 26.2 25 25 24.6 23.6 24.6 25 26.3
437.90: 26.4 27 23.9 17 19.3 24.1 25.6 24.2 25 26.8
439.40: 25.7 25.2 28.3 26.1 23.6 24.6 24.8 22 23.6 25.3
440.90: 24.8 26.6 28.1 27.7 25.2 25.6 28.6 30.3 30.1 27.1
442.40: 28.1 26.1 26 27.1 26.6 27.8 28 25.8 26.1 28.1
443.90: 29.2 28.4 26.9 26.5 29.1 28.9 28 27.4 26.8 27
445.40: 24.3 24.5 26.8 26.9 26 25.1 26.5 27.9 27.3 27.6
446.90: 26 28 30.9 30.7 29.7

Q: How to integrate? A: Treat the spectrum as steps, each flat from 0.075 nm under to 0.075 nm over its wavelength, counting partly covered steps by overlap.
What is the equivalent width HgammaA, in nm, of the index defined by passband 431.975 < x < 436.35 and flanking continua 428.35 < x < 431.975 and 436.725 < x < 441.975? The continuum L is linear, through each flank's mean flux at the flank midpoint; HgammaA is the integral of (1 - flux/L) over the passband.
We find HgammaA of -0.430 nm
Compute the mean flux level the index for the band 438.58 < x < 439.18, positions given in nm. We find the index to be 24.7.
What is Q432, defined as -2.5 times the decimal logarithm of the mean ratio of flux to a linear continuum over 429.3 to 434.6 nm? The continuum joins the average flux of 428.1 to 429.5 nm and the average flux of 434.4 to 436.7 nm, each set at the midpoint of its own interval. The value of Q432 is 0.084 mag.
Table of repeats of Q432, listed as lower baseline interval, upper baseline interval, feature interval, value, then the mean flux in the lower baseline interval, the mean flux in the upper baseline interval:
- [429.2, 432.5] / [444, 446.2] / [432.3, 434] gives -0.119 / 20.9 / 26.8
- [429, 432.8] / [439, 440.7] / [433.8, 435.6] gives -0.052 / 20.9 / 25.1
